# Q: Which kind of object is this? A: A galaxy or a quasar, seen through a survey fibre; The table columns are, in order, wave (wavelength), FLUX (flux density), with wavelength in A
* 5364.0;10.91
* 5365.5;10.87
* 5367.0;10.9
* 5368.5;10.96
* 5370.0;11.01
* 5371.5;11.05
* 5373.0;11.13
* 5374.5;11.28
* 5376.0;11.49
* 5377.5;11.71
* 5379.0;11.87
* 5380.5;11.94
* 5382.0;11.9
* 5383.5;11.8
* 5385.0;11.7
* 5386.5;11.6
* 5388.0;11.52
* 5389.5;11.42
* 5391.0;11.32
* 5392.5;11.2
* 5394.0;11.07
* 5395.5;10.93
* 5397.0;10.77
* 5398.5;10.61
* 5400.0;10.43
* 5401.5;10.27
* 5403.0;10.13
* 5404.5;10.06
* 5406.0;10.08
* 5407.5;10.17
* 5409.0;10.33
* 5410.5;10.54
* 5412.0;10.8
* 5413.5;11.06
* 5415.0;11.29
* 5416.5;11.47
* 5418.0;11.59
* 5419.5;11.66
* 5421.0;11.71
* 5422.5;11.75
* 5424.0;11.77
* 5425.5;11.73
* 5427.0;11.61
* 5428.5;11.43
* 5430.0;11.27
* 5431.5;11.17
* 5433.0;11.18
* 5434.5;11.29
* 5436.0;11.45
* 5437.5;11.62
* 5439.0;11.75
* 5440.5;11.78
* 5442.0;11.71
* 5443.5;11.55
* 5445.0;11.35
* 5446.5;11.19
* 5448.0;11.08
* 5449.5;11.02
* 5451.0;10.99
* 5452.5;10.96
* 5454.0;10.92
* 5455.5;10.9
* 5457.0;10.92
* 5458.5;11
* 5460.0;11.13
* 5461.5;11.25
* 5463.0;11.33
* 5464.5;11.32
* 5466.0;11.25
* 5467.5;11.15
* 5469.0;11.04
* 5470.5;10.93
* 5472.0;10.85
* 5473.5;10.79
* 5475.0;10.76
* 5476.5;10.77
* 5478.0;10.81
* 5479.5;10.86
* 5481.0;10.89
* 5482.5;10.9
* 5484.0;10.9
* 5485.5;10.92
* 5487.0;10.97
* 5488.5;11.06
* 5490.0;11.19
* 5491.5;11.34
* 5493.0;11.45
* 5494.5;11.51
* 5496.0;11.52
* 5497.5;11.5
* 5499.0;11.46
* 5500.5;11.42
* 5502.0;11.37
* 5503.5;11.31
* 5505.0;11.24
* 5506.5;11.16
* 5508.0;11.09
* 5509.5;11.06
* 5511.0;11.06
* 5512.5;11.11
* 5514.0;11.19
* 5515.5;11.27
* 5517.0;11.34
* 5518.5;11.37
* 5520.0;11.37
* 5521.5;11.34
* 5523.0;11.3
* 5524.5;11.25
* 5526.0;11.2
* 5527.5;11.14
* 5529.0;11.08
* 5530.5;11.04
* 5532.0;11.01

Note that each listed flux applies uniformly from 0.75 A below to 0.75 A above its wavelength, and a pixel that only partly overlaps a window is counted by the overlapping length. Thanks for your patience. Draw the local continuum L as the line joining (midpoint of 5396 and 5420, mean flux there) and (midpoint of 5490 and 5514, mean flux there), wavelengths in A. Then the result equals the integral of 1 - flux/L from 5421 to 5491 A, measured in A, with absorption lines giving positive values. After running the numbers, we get -1.2 A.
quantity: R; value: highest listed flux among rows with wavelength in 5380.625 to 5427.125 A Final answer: 11.9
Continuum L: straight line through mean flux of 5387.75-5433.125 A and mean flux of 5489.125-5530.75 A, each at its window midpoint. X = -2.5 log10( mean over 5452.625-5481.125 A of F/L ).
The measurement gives 0.02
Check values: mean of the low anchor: 11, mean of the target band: 11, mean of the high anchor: 11.3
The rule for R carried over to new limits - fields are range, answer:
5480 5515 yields 11.52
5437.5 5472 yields 11.78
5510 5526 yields 11.37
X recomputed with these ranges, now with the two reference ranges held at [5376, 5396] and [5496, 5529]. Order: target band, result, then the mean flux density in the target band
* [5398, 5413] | 0.11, 10.3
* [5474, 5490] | 0.04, 10.9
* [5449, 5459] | 0.04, 11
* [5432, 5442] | -0.01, 11.5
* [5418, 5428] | -0.02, 11.7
